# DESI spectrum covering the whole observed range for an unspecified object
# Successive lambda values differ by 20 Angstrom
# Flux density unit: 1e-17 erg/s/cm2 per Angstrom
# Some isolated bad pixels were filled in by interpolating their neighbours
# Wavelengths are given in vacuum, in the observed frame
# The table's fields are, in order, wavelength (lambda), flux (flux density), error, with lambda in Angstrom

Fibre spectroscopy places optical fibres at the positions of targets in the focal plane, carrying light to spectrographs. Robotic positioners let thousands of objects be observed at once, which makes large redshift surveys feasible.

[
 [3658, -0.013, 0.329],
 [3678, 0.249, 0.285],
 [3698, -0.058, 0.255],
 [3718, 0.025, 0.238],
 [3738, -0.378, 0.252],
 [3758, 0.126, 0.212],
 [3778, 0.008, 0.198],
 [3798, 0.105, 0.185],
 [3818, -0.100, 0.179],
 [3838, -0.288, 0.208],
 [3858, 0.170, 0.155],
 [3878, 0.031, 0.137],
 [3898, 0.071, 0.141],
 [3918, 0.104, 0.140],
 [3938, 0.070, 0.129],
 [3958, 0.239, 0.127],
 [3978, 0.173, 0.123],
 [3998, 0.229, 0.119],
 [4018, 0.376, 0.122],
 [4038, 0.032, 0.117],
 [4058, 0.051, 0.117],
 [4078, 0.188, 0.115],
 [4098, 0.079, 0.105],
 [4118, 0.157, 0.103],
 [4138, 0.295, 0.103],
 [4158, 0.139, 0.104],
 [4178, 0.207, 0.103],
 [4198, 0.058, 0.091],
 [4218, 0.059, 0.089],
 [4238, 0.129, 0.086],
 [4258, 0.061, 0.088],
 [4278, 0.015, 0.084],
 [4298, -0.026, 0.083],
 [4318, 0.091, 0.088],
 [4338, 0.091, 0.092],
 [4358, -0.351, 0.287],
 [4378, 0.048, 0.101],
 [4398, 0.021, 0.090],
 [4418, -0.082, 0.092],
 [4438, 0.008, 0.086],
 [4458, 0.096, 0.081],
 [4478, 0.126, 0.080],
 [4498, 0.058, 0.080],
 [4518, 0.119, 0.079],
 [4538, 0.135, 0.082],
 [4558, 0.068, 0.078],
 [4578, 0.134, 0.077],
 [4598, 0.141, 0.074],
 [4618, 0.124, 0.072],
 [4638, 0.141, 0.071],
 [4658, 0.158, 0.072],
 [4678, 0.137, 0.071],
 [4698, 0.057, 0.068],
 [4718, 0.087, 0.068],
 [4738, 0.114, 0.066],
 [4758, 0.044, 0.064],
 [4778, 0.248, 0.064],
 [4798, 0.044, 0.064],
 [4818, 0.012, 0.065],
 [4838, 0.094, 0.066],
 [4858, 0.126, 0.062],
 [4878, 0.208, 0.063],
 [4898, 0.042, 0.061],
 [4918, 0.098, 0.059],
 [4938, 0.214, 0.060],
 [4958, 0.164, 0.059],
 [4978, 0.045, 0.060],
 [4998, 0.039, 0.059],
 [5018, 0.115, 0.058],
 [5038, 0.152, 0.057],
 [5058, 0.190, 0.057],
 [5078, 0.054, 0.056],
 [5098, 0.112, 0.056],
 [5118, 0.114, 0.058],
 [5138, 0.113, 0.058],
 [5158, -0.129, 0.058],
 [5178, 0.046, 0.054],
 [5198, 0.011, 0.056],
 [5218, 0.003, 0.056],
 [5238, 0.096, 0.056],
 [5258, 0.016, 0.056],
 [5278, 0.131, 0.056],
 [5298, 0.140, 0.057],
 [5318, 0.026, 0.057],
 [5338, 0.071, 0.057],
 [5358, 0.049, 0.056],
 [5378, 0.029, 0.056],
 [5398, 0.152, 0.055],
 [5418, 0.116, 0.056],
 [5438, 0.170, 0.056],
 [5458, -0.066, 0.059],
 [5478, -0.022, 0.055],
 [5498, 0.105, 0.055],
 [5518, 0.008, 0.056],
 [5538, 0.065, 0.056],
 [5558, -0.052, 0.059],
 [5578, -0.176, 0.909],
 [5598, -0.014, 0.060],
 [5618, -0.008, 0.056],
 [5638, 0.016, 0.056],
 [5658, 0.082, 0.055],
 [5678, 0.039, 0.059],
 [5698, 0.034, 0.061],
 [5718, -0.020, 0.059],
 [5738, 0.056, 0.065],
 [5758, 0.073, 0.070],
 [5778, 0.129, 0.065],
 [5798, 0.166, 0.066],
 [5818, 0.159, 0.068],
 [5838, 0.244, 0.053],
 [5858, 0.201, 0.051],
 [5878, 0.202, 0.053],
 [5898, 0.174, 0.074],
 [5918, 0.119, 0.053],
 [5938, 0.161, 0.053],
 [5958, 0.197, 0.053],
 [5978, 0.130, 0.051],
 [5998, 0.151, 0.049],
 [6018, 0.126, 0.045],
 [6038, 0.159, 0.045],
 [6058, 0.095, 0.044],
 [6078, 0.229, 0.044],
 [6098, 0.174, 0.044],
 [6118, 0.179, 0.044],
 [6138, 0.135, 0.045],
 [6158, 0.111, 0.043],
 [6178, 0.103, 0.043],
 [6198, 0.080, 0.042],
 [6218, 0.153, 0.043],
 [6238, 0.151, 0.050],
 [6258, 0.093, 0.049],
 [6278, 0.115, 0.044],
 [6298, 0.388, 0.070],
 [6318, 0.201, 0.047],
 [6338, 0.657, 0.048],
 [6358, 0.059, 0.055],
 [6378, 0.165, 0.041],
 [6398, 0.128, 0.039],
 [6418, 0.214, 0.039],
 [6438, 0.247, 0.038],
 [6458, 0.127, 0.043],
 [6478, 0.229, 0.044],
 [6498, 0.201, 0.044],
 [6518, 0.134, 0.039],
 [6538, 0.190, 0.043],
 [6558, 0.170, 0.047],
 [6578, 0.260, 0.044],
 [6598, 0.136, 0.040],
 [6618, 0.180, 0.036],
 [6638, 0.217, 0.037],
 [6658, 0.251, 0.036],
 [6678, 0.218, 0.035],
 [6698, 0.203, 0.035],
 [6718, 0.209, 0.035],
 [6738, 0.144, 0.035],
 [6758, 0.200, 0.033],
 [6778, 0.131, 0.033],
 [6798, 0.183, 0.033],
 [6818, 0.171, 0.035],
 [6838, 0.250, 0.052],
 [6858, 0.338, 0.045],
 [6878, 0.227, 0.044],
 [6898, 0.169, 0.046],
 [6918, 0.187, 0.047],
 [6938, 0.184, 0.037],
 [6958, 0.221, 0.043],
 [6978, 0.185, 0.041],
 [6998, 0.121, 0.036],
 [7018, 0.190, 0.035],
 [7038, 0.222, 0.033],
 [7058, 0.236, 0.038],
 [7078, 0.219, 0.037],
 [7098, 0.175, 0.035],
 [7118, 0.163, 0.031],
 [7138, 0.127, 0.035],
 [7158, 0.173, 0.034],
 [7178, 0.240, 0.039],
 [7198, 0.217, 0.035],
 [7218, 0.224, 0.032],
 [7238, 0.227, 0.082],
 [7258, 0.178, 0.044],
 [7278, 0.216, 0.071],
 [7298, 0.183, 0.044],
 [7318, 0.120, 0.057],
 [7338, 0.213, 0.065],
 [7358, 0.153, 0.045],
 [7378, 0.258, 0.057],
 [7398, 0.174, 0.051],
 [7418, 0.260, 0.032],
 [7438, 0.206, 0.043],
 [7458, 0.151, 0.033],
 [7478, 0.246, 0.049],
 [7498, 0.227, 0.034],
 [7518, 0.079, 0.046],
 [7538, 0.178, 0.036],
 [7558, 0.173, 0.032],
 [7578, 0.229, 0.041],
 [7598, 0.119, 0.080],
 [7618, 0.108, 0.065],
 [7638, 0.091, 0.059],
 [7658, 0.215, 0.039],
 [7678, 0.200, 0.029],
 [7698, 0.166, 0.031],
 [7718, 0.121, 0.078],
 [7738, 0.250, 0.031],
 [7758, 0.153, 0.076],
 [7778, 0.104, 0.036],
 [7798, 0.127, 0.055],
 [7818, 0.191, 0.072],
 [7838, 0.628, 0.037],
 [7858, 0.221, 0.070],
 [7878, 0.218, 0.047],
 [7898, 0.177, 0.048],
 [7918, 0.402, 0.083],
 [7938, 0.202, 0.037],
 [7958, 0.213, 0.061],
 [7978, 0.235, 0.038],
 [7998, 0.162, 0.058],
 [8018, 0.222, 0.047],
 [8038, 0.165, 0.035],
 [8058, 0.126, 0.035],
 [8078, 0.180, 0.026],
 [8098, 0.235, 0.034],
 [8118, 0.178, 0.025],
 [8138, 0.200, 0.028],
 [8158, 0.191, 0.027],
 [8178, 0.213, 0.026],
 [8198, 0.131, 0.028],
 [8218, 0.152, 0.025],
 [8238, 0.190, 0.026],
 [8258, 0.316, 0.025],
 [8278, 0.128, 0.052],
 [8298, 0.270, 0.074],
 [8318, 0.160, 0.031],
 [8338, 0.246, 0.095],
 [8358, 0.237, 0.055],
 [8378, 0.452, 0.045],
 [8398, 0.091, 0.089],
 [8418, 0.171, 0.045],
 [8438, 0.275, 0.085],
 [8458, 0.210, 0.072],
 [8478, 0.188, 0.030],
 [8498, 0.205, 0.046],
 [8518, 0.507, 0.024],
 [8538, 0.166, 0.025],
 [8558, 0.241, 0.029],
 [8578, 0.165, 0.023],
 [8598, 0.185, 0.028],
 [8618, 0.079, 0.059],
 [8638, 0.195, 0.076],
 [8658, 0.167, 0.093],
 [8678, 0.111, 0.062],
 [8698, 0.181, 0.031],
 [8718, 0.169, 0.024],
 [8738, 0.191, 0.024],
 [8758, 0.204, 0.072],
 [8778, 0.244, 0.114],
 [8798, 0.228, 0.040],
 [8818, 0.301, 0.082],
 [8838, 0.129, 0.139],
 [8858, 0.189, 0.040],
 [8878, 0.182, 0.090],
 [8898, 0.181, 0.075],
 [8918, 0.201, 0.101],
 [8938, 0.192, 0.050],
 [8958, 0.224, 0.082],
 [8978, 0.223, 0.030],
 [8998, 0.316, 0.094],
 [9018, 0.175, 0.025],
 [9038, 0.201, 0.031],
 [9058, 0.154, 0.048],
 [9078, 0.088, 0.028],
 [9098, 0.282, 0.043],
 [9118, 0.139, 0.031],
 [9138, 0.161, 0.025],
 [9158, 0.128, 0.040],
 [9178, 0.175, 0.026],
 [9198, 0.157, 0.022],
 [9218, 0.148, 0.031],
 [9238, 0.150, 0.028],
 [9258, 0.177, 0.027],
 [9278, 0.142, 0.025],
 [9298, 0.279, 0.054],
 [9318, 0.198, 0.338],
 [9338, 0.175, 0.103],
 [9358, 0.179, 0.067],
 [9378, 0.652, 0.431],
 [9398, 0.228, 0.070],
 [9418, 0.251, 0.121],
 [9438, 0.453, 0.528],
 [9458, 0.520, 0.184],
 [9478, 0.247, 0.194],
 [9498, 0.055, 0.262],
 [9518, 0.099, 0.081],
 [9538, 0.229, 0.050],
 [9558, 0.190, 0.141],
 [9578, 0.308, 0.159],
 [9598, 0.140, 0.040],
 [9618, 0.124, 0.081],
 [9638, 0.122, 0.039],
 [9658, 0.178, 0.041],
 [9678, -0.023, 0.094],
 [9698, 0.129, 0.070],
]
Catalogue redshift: 0.699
